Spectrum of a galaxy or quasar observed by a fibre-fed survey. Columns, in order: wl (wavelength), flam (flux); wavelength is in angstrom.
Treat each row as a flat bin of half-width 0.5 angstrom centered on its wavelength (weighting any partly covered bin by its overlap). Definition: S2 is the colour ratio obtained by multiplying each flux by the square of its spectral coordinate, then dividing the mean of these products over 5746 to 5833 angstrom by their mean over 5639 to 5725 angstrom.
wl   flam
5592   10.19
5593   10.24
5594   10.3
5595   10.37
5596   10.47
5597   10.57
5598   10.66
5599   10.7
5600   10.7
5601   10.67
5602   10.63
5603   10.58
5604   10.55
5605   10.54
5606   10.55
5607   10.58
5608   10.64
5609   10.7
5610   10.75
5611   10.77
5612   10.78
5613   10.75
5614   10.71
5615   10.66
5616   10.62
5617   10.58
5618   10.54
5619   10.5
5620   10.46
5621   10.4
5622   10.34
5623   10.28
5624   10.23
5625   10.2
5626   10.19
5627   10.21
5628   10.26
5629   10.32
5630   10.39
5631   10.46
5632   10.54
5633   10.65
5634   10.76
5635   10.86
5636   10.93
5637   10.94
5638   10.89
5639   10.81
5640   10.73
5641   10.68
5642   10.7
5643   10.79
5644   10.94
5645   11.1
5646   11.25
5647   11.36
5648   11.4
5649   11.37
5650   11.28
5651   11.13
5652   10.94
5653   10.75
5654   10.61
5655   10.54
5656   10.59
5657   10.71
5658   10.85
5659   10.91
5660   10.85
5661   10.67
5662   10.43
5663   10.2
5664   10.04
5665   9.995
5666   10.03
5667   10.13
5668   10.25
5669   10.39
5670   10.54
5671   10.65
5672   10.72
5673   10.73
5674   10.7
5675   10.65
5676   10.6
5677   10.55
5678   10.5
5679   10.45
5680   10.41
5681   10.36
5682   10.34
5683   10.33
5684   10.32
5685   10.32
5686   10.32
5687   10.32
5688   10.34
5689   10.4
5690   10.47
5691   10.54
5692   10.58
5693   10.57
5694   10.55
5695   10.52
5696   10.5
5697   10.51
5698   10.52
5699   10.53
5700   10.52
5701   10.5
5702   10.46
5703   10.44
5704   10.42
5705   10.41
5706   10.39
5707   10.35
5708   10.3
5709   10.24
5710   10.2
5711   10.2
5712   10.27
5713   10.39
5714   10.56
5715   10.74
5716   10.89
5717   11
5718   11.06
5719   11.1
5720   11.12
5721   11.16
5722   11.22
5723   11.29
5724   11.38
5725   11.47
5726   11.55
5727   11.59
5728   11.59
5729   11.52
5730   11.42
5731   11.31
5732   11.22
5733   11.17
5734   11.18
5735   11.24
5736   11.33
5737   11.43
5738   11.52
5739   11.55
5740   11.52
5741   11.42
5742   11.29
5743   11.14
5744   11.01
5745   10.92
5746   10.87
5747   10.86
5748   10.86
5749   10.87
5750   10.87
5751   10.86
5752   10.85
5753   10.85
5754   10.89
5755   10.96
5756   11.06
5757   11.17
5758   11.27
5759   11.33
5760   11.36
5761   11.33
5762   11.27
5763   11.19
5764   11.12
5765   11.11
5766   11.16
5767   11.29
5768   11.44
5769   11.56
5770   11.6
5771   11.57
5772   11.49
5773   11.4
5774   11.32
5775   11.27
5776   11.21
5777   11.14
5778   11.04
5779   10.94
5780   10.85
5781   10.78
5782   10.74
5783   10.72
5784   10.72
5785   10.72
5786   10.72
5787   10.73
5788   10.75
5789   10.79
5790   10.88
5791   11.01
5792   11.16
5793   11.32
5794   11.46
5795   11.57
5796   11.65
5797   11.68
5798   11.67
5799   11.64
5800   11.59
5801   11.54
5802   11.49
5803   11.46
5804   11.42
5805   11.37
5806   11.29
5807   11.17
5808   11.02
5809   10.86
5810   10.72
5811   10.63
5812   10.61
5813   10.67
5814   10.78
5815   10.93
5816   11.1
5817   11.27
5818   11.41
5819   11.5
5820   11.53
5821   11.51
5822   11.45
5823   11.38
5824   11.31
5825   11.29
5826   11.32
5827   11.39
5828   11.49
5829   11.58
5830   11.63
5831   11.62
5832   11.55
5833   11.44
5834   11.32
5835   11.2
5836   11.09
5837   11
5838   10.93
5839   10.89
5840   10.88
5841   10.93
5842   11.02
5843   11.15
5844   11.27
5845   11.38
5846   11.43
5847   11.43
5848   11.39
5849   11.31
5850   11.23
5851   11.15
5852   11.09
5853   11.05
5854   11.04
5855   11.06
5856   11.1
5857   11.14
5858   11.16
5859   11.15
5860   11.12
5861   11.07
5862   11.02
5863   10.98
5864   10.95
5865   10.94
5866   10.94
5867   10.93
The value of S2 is 1.1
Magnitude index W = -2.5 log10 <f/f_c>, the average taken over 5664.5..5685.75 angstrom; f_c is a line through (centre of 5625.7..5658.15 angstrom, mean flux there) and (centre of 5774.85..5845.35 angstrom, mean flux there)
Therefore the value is 0.04 mag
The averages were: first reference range 10.8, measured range 10.4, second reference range 11.2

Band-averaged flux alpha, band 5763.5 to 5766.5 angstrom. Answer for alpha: 11.1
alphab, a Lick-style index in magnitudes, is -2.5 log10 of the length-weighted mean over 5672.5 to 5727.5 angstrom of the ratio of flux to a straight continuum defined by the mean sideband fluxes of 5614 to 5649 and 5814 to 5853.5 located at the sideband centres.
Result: 0.02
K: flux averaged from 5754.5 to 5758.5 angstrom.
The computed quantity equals 11.1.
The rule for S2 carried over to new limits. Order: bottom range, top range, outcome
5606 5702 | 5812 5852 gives 1.13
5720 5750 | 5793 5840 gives 1.03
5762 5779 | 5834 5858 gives 1.01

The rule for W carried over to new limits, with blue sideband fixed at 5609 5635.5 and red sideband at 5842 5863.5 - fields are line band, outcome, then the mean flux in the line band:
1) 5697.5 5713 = 0.038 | 10.4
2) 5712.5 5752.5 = -0.033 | 11.2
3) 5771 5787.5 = -0.004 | 11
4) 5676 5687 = 0.029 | 10.4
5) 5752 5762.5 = -0.023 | 11.1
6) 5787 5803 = -0.031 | 11.3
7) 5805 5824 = -0.005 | 11.1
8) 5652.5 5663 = -0.006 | 10.7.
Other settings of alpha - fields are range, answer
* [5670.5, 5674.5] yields 10.7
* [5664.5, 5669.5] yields 10.2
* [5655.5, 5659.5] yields 10.8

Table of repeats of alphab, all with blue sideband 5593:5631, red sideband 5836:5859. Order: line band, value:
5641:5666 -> -0.017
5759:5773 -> -0.042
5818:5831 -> -0.036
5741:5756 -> -0.008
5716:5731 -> -0.049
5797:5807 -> -0.046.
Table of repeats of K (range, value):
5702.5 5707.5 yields 10.4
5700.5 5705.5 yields 10.4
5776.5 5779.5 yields 11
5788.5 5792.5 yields 11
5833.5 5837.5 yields 11.2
